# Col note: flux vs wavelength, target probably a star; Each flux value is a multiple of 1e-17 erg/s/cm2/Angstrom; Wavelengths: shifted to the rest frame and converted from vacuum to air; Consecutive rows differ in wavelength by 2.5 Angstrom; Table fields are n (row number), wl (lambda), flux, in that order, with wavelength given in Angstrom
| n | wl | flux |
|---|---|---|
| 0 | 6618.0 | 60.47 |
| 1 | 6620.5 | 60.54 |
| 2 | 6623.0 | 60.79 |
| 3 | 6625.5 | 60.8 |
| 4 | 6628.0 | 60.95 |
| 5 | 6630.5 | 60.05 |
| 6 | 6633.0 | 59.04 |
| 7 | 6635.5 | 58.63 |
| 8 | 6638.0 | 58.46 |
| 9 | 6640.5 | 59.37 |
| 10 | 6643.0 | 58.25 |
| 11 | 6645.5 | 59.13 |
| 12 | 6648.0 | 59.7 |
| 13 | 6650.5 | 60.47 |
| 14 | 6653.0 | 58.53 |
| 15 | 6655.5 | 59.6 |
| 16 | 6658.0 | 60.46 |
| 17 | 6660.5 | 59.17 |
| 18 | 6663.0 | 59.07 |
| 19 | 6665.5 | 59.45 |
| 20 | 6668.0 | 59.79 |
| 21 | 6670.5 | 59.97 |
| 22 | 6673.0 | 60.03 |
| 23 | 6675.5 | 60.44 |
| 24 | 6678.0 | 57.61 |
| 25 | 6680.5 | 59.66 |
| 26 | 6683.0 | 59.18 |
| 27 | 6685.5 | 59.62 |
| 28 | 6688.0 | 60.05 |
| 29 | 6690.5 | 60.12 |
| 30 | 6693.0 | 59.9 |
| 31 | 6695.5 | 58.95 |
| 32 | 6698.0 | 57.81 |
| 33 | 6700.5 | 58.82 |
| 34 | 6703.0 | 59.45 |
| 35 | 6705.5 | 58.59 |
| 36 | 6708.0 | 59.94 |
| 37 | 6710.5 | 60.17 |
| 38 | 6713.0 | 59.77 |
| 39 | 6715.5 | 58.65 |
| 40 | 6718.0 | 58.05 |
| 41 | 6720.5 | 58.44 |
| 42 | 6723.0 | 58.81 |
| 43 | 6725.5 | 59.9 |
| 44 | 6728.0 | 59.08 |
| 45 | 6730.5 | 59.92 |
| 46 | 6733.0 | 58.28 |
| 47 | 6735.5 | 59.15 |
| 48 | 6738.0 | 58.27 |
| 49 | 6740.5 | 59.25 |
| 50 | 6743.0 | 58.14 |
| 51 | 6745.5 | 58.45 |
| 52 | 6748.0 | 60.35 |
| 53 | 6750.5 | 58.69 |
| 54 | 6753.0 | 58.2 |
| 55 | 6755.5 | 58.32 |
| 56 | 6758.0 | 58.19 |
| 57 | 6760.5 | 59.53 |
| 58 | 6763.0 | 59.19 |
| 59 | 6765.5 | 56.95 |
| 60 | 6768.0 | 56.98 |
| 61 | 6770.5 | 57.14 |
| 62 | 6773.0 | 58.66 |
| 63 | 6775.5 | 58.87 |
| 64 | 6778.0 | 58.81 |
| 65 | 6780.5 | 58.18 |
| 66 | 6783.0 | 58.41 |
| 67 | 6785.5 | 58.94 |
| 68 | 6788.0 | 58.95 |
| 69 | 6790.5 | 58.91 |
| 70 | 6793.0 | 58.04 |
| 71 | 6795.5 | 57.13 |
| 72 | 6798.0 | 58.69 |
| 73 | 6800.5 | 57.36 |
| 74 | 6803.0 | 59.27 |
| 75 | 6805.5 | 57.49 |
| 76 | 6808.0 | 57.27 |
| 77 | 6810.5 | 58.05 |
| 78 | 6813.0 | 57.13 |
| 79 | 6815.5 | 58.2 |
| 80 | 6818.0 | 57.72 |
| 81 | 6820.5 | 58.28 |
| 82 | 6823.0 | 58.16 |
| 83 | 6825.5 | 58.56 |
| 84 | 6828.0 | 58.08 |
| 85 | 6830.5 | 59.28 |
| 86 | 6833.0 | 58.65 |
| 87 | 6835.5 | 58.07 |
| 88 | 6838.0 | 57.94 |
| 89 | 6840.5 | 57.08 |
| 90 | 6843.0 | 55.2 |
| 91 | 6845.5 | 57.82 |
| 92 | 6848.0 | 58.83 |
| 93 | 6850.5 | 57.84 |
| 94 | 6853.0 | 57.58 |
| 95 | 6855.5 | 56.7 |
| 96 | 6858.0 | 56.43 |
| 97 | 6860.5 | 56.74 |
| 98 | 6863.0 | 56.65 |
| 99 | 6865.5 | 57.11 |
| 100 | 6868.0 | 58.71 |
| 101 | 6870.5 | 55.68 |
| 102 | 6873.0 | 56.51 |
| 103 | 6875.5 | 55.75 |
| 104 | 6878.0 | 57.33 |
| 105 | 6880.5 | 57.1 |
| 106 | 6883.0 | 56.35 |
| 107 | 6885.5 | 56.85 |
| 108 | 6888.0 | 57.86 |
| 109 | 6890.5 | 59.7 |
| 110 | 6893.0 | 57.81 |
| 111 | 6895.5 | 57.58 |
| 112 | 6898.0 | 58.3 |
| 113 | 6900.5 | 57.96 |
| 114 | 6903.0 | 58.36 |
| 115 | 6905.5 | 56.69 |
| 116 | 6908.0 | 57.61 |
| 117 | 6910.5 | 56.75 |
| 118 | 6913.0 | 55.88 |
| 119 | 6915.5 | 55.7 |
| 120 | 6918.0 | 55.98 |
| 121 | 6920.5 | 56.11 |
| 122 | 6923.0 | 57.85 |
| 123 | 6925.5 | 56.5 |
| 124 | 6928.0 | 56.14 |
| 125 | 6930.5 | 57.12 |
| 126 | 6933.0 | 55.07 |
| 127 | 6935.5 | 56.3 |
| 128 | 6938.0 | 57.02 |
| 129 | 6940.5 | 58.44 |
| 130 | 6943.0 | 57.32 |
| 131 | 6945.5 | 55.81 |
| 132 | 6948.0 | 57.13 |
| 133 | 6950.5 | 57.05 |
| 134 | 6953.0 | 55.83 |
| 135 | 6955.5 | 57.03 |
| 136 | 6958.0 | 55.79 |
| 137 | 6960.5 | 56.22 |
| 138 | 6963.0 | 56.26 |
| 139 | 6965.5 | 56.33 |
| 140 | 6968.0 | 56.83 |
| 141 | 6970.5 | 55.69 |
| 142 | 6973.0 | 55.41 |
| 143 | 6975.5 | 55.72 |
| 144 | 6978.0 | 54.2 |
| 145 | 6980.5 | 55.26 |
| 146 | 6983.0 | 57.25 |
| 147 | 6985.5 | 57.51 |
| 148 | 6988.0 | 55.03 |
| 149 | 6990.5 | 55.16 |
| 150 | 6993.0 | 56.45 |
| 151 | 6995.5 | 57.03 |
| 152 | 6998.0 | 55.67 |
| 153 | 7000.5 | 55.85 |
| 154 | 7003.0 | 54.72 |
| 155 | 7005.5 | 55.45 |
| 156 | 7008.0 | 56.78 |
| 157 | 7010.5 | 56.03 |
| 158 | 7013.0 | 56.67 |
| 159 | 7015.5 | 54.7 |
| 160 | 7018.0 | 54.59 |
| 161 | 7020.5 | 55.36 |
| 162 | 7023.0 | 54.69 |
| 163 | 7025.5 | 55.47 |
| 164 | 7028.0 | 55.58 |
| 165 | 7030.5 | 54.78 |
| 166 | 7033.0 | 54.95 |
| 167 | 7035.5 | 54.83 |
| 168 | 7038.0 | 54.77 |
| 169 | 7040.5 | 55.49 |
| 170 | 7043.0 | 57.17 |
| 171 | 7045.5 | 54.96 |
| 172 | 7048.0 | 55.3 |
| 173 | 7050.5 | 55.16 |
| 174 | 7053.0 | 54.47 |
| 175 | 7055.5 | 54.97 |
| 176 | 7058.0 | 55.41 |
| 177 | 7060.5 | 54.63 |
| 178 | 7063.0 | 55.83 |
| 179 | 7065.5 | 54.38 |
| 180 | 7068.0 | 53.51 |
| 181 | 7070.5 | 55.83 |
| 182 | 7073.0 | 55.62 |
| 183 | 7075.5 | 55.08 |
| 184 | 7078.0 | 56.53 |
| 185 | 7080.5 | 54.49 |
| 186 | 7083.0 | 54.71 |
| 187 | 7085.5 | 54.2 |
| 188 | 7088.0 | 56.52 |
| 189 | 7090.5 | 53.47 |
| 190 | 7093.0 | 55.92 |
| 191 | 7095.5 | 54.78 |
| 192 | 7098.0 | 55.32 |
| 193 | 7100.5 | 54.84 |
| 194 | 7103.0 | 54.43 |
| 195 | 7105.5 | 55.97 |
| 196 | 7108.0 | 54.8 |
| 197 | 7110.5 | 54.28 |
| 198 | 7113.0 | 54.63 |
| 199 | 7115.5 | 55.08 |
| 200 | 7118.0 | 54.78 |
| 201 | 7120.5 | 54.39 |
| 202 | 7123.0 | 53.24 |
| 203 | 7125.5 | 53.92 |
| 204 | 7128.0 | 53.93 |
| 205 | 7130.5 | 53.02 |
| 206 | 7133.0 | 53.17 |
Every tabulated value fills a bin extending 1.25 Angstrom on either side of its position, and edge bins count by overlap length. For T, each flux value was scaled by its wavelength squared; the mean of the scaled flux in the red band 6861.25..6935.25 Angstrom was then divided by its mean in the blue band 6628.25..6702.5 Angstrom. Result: 1.0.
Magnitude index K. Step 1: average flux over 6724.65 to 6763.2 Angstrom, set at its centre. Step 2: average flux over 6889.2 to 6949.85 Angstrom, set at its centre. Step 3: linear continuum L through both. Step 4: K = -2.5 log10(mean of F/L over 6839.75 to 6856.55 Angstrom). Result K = 0.01 mag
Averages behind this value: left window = 58.9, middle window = 57.3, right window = 57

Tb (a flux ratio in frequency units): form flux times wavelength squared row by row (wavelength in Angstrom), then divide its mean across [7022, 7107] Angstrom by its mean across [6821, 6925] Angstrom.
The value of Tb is 1.02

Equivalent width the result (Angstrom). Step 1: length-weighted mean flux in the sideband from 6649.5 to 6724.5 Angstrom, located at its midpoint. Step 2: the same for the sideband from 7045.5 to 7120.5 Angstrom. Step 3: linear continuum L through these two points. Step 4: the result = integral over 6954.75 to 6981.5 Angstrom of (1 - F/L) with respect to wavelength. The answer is 0.2 Angstrom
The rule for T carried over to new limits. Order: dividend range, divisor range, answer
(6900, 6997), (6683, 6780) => 1.02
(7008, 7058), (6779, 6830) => 1.02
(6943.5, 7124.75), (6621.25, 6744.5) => 1.03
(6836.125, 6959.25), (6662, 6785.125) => 1.02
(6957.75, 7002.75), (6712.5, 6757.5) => 1.02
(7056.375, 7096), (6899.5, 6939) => 1.02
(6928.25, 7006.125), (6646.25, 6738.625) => 1.03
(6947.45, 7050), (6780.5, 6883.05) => 1.01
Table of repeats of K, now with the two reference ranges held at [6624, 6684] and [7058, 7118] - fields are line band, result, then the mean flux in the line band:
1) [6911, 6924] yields 0.01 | 56.3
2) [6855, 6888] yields 0.01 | 56.8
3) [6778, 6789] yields -0.01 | 58.6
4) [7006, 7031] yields 0.00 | 55.5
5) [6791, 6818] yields 0.00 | 57.9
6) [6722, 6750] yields -0.01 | 59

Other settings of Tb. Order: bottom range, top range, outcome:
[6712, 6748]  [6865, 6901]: 1.02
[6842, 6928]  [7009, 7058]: 1.01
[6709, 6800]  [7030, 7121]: 1.03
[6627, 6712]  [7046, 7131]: 1.04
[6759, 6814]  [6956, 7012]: 1.02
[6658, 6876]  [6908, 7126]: 1.02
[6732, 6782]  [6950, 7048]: 1.02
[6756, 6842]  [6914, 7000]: 1.01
